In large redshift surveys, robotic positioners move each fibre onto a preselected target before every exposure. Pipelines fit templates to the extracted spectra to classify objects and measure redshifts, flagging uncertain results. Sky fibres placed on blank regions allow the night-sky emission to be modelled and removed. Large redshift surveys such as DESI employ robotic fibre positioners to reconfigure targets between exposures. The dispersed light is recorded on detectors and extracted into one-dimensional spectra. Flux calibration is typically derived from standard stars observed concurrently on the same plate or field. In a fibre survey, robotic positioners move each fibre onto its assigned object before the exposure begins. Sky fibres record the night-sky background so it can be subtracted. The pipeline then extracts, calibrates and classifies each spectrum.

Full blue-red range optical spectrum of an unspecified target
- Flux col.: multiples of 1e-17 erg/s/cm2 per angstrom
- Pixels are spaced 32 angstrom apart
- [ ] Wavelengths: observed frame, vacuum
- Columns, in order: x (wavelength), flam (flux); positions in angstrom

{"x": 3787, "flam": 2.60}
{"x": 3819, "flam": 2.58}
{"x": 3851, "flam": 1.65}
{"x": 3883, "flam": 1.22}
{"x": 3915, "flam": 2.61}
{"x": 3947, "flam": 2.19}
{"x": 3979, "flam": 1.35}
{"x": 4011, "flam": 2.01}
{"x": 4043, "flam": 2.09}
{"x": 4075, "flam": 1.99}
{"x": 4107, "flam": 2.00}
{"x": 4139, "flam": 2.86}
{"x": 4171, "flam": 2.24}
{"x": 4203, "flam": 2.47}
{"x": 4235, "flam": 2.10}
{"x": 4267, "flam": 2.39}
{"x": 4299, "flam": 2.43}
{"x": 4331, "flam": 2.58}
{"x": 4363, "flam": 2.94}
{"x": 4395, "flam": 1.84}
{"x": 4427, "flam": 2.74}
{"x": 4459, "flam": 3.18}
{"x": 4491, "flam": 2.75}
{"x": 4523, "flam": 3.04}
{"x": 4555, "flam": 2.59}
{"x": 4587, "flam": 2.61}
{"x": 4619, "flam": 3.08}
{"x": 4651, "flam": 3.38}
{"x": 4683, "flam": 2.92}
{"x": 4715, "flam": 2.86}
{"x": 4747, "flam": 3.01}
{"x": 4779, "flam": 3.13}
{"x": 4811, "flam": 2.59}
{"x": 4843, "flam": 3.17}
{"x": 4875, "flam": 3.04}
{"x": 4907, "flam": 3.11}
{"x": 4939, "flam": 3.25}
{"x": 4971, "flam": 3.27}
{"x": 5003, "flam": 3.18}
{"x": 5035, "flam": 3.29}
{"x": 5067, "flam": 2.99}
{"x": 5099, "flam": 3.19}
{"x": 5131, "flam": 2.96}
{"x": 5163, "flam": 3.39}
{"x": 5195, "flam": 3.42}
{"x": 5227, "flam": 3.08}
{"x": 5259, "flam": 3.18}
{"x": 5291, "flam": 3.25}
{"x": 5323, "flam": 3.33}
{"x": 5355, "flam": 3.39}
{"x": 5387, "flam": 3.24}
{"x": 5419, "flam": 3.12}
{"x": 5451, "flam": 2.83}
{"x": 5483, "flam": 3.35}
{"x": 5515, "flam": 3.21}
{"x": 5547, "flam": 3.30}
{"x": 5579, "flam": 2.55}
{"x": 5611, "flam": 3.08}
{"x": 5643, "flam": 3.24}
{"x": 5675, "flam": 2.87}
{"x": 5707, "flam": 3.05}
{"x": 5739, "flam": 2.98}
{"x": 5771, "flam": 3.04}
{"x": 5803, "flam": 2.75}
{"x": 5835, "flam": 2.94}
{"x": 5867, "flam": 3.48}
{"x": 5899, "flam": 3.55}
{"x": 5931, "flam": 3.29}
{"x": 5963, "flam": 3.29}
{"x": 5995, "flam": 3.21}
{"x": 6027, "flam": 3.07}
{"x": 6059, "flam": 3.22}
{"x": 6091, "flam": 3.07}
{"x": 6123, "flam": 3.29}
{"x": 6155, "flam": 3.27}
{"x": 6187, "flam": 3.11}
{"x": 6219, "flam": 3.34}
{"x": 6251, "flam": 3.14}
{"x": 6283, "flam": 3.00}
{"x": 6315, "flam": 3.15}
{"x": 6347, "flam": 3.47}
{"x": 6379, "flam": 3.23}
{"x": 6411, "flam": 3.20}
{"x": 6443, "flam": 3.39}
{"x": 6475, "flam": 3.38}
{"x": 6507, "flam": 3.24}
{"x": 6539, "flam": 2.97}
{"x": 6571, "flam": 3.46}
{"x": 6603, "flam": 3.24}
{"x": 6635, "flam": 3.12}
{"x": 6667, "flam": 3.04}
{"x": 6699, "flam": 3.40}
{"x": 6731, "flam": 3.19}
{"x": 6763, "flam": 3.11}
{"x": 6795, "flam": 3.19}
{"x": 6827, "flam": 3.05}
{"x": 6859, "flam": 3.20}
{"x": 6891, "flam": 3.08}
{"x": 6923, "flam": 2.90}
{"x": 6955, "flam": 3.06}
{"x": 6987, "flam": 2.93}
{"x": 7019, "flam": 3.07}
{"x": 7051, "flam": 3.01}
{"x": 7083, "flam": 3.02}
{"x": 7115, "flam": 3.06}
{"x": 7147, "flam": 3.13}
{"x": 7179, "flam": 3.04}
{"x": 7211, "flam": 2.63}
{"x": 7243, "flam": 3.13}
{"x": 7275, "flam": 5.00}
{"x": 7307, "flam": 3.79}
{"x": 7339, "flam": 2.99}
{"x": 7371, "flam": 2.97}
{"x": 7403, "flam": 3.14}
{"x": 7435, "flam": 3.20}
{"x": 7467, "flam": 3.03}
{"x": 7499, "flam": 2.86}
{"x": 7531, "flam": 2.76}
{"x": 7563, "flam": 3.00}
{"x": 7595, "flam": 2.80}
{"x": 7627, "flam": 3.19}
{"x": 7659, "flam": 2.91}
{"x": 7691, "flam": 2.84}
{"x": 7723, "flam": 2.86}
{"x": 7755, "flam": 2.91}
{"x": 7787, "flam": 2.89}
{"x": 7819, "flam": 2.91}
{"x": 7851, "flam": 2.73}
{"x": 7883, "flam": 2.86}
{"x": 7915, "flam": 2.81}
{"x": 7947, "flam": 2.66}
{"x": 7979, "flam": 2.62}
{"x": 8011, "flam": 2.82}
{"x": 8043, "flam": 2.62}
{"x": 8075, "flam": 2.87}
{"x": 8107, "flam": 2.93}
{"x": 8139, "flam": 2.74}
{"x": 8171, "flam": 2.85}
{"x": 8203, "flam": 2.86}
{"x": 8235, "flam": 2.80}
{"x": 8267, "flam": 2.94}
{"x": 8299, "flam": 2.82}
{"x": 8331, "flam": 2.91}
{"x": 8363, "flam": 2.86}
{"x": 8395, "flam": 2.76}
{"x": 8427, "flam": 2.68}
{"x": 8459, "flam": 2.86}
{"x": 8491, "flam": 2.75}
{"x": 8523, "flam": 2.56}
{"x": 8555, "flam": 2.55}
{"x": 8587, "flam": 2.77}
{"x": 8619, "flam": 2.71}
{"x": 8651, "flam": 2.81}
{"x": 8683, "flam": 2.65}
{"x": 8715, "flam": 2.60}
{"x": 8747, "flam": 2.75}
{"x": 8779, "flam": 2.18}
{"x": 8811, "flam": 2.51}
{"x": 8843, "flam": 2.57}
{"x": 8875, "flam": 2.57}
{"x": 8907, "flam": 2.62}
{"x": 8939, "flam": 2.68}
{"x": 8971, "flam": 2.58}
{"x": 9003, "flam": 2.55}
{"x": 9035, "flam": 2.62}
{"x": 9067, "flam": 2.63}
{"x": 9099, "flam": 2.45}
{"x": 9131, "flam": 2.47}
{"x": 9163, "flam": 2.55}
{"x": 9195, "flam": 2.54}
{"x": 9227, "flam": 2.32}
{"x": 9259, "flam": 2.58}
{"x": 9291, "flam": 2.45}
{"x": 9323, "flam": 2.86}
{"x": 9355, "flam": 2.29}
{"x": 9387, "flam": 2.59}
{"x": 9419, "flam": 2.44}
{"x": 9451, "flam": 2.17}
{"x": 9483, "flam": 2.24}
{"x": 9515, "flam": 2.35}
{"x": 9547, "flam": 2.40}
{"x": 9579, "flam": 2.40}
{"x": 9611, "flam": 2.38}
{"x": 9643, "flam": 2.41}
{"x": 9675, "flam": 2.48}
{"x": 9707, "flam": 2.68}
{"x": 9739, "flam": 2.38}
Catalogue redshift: 0.11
